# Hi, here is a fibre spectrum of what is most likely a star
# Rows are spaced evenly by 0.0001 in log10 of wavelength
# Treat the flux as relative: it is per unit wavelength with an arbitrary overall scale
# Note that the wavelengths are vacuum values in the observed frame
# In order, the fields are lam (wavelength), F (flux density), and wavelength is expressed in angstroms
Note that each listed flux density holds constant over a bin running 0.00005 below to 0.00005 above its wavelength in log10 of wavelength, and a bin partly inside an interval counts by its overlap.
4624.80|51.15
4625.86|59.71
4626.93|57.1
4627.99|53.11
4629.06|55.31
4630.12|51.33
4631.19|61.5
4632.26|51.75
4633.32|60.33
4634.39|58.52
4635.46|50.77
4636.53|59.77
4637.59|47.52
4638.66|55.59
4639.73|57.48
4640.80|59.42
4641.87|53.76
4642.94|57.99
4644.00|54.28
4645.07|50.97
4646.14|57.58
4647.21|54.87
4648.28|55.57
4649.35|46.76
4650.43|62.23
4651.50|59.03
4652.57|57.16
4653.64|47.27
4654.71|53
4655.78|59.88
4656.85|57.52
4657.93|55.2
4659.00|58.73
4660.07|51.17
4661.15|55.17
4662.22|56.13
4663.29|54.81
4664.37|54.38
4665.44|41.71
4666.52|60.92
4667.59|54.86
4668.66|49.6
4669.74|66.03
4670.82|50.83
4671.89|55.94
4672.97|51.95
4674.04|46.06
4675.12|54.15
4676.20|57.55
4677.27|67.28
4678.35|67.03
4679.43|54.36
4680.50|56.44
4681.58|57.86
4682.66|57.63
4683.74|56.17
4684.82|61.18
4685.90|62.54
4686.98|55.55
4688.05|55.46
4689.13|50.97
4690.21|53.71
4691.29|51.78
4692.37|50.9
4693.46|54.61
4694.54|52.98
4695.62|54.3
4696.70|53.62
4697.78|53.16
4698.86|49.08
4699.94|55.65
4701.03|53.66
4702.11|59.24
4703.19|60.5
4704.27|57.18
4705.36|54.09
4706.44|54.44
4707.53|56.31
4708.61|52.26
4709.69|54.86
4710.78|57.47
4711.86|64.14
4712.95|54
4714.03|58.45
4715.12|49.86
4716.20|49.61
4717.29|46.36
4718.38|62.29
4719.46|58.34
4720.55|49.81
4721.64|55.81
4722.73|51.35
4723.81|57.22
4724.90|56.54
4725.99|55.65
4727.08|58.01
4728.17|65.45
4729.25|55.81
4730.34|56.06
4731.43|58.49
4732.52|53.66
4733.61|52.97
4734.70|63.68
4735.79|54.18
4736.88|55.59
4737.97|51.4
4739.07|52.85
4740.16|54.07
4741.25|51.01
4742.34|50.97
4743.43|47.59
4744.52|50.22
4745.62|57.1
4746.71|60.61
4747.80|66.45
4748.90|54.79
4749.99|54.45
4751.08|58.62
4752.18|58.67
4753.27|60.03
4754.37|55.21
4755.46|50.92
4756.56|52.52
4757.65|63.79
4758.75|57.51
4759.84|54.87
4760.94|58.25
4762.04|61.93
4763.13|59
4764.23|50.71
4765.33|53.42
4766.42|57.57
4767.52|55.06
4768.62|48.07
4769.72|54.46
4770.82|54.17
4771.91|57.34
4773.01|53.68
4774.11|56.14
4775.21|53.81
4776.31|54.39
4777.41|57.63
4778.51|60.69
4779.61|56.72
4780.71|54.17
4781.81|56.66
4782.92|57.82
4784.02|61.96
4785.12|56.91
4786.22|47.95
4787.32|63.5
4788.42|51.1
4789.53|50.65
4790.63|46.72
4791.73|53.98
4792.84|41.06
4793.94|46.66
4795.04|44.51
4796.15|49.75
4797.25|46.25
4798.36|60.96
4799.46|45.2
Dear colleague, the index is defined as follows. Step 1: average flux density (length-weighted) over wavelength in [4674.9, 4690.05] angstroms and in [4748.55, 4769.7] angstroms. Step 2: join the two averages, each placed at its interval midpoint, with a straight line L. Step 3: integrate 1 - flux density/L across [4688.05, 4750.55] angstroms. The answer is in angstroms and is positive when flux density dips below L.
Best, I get 2.31 angstroms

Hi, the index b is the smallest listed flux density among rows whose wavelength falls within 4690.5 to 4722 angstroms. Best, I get 46.36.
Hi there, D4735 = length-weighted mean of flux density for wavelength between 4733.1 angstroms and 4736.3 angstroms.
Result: 57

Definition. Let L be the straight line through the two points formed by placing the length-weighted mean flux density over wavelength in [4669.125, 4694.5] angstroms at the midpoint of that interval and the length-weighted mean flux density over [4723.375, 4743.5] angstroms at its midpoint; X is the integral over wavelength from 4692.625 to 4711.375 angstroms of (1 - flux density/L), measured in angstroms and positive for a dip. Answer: 0.4 angstroms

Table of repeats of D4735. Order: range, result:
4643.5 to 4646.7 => 54.3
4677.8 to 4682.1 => 58.9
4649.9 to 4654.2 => 56.5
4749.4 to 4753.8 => 58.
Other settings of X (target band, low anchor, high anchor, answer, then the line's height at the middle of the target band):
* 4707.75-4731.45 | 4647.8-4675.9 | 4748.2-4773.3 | -0.2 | 55.3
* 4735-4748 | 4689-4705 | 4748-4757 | 0.3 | 55.7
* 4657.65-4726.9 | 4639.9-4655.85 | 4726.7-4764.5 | 0.5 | 55.7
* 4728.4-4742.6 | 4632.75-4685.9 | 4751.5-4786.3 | 0.3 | 56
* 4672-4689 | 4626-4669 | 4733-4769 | -0.6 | 55.2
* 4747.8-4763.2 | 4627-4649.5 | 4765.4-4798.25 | -1.0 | 53.8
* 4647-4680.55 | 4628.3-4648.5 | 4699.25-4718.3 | 0.0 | 55.4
